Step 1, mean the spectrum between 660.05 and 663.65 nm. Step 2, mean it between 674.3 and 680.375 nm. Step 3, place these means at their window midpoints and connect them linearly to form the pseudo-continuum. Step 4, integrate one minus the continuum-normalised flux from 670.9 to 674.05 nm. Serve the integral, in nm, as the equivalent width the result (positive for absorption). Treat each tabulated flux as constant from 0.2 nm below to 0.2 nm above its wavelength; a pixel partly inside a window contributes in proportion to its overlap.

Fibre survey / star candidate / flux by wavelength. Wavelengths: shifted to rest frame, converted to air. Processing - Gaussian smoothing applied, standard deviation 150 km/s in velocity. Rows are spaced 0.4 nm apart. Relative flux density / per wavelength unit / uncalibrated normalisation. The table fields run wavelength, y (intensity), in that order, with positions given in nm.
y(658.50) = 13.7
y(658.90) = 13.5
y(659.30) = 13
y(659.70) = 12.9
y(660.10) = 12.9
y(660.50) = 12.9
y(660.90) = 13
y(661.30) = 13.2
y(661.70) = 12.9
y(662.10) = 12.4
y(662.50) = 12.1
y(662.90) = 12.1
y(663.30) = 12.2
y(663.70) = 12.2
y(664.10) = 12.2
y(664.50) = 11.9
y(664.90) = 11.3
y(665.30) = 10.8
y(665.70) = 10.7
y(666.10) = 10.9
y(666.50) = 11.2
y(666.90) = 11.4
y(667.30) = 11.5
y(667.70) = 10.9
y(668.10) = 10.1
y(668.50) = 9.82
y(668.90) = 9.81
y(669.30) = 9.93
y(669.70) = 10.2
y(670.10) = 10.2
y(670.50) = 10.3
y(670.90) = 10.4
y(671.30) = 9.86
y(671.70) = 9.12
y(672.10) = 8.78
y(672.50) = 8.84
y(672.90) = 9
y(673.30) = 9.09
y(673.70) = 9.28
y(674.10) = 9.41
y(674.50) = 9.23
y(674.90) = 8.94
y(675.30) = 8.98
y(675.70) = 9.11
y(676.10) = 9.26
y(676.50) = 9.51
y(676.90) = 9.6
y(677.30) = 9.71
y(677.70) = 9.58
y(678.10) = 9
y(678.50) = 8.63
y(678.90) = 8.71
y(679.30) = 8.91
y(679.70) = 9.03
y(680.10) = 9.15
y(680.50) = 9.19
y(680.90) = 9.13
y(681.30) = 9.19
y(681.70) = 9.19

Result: 0.31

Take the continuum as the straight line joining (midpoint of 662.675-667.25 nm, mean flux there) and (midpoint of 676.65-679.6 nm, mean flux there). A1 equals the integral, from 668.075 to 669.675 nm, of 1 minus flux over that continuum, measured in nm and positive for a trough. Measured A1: 0.13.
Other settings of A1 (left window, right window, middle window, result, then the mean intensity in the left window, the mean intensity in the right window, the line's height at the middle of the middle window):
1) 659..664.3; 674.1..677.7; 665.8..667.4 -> 0.04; 12.6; 9.31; 11.5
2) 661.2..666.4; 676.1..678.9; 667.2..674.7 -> 0.55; 11.9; 9.29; 10.5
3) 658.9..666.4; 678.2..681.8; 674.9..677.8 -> 0.10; 12.2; 9.01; 9.68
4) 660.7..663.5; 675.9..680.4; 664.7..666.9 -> 0.14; 12.6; 9.19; 11.8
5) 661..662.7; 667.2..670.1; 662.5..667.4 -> 0.01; 12.7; 10.3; 11.6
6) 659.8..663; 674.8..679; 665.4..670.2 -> 0.30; 12.7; 9.2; 11.3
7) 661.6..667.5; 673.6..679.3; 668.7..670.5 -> 0.10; 11.7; 9.2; 10.6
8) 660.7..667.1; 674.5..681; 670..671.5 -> 0.05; 11.9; 9.16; 10.5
